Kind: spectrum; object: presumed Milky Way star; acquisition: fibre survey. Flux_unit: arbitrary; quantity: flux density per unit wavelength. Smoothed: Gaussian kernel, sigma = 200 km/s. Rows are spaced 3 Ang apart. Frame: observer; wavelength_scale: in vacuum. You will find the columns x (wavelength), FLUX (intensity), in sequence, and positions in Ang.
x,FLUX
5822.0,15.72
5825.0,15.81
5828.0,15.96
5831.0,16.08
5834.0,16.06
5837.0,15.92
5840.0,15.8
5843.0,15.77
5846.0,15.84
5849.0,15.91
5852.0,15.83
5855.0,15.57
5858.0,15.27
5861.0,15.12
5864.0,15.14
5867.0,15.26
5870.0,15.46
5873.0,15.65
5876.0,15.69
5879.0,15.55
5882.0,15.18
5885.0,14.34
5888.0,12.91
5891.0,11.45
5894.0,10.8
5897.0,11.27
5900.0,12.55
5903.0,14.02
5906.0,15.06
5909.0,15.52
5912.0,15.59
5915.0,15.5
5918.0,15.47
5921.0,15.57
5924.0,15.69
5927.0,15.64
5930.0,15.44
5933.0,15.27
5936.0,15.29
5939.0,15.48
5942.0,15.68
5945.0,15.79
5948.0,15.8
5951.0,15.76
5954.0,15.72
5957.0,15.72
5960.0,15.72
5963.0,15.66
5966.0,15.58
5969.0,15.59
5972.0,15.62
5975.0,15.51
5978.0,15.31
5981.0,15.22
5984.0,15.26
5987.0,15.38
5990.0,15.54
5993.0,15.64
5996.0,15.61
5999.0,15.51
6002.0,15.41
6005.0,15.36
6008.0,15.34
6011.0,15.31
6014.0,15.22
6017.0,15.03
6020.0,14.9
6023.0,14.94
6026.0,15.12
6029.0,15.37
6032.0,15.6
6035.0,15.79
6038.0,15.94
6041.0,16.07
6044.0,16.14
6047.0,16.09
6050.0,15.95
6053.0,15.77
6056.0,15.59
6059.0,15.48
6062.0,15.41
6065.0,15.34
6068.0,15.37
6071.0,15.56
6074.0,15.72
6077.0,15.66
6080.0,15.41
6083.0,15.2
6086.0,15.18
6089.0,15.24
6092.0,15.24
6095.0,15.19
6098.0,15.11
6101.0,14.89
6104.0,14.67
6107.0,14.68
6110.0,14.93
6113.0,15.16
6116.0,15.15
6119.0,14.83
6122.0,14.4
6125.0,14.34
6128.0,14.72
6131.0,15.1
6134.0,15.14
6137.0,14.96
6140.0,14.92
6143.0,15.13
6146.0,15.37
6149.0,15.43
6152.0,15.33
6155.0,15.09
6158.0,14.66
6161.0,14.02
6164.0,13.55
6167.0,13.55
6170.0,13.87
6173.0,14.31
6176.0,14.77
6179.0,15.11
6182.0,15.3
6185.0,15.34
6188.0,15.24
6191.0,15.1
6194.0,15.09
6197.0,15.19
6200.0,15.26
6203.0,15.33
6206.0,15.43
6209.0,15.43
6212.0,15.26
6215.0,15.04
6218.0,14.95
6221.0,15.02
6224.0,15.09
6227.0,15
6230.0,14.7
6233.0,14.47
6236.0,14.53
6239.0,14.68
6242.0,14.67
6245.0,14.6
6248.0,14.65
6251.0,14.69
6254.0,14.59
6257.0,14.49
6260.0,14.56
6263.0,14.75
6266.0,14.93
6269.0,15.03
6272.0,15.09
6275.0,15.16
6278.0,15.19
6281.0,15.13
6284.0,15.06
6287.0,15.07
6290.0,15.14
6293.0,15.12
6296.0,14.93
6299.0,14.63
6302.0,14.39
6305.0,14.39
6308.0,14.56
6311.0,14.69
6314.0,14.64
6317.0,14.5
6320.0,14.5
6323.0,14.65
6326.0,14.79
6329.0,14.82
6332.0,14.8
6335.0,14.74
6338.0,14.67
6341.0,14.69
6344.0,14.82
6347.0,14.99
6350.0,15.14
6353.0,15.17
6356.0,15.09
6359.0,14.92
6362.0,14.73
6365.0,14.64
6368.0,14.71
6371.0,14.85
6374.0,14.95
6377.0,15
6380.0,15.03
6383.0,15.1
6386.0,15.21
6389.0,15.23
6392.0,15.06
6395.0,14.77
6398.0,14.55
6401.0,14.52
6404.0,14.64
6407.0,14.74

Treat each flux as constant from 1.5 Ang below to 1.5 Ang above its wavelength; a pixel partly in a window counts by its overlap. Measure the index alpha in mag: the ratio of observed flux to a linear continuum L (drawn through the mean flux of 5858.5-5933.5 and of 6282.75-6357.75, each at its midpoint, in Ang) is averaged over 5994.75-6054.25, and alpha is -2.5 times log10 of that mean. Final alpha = -0.06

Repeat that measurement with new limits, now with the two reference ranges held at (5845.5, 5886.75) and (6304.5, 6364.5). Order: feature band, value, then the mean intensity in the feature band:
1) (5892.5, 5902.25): 0.29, 11.7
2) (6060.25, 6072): -0.02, 15.4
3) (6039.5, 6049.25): -0.07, 16.1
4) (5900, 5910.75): 0.06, 14.6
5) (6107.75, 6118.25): 0.00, 15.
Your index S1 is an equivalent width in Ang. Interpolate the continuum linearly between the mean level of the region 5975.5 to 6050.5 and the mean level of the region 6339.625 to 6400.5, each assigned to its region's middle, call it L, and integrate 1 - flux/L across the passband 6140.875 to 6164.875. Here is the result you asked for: 0.6 Ang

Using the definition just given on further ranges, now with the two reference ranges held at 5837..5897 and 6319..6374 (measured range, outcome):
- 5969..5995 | -1.1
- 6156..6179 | 1.0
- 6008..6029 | -0.4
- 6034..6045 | -0.9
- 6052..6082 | -1.4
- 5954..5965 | -0.7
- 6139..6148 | -0.2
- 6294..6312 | 0.3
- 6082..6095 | -0.3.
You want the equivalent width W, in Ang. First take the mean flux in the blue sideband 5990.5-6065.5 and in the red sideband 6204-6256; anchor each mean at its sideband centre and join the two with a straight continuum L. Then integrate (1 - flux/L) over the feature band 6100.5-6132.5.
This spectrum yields 0.9 Ang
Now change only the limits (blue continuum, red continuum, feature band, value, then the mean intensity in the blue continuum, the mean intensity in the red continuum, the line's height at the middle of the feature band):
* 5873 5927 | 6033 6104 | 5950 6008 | -2.5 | 14.3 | 15.5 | 14.9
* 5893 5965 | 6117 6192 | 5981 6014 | -1.0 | 15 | 14.8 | 15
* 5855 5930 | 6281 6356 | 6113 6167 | -0.3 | 14.6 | 14.8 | 14.7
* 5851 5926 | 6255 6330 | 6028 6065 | -2.7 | 14.6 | 14.8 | 14.7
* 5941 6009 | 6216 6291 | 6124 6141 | 0.3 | 15.6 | 14.8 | 15.2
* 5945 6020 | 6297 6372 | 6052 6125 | 0.3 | 15.5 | 14.7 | 15.3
